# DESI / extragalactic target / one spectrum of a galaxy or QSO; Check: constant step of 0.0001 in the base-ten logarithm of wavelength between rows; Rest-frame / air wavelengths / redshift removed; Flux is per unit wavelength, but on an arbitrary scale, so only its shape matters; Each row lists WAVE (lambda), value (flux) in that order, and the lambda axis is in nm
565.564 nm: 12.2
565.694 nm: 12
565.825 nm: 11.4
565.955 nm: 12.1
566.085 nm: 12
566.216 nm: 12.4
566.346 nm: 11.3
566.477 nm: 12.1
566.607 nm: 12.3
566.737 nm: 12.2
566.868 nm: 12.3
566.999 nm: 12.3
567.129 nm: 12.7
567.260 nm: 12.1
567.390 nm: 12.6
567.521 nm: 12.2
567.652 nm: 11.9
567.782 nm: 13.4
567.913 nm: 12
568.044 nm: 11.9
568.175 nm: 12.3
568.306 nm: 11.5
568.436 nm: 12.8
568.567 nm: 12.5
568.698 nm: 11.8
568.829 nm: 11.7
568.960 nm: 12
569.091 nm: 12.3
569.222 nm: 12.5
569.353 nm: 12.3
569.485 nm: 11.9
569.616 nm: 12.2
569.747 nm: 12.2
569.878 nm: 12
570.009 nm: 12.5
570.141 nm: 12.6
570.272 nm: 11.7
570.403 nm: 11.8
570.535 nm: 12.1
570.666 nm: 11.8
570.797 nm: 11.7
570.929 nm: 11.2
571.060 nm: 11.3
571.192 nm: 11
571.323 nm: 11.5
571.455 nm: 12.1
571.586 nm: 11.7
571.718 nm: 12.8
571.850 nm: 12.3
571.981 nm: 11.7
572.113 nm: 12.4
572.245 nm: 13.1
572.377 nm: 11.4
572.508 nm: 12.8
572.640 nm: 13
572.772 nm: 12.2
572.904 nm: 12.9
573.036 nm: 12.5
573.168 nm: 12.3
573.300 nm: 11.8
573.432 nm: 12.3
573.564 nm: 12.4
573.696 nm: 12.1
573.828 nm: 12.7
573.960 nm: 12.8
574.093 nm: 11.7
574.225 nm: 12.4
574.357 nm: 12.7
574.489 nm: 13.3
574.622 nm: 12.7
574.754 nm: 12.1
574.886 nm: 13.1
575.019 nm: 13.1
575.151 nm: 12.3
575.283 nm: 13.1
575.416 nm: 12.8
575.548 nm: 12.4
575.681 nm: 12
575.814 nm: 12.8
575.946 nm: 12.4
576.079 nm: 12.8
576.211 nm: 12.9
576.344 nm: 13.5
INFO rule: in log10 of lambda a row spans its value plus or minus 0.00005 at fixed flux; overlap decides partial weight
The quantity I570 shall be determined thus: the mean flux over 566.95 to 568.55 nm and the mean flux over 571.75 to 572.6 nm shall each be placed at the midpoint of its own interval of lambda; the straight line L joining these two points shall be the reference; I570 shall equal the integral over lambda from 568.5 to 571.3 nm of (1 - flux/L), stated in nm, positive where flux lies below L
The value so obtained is 0.085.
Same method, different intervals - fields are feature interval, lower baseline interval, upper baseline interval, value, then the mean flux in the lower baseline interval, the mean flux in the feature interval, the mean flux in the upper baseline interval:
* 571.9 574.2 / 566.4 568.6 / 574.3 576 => 0.04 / 12.3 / 12.4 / 12.7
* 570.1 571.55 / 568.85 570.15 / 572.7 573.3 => 0.07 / 12.2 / 11.7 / 12.4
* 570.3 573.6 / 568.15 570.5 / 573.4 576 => 0.07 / 12.1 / 12.1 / 12.6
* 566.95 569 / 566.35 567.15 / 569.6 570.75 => -0.01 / 12.2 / 12.2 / 12.1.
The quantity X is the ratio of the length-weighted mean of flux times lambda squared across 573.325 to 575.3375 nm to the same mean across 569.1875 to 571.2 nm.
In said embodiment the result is 1.1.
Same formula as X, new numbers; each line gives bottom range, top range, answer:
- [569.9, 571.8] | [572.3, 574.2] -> 1.05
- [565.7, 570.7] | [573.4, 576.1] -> 1.06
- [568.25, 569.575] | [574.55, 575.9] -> 1.06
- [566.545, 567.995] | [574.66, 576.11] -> 1.05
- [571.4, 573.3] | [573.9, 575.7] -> 1.03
